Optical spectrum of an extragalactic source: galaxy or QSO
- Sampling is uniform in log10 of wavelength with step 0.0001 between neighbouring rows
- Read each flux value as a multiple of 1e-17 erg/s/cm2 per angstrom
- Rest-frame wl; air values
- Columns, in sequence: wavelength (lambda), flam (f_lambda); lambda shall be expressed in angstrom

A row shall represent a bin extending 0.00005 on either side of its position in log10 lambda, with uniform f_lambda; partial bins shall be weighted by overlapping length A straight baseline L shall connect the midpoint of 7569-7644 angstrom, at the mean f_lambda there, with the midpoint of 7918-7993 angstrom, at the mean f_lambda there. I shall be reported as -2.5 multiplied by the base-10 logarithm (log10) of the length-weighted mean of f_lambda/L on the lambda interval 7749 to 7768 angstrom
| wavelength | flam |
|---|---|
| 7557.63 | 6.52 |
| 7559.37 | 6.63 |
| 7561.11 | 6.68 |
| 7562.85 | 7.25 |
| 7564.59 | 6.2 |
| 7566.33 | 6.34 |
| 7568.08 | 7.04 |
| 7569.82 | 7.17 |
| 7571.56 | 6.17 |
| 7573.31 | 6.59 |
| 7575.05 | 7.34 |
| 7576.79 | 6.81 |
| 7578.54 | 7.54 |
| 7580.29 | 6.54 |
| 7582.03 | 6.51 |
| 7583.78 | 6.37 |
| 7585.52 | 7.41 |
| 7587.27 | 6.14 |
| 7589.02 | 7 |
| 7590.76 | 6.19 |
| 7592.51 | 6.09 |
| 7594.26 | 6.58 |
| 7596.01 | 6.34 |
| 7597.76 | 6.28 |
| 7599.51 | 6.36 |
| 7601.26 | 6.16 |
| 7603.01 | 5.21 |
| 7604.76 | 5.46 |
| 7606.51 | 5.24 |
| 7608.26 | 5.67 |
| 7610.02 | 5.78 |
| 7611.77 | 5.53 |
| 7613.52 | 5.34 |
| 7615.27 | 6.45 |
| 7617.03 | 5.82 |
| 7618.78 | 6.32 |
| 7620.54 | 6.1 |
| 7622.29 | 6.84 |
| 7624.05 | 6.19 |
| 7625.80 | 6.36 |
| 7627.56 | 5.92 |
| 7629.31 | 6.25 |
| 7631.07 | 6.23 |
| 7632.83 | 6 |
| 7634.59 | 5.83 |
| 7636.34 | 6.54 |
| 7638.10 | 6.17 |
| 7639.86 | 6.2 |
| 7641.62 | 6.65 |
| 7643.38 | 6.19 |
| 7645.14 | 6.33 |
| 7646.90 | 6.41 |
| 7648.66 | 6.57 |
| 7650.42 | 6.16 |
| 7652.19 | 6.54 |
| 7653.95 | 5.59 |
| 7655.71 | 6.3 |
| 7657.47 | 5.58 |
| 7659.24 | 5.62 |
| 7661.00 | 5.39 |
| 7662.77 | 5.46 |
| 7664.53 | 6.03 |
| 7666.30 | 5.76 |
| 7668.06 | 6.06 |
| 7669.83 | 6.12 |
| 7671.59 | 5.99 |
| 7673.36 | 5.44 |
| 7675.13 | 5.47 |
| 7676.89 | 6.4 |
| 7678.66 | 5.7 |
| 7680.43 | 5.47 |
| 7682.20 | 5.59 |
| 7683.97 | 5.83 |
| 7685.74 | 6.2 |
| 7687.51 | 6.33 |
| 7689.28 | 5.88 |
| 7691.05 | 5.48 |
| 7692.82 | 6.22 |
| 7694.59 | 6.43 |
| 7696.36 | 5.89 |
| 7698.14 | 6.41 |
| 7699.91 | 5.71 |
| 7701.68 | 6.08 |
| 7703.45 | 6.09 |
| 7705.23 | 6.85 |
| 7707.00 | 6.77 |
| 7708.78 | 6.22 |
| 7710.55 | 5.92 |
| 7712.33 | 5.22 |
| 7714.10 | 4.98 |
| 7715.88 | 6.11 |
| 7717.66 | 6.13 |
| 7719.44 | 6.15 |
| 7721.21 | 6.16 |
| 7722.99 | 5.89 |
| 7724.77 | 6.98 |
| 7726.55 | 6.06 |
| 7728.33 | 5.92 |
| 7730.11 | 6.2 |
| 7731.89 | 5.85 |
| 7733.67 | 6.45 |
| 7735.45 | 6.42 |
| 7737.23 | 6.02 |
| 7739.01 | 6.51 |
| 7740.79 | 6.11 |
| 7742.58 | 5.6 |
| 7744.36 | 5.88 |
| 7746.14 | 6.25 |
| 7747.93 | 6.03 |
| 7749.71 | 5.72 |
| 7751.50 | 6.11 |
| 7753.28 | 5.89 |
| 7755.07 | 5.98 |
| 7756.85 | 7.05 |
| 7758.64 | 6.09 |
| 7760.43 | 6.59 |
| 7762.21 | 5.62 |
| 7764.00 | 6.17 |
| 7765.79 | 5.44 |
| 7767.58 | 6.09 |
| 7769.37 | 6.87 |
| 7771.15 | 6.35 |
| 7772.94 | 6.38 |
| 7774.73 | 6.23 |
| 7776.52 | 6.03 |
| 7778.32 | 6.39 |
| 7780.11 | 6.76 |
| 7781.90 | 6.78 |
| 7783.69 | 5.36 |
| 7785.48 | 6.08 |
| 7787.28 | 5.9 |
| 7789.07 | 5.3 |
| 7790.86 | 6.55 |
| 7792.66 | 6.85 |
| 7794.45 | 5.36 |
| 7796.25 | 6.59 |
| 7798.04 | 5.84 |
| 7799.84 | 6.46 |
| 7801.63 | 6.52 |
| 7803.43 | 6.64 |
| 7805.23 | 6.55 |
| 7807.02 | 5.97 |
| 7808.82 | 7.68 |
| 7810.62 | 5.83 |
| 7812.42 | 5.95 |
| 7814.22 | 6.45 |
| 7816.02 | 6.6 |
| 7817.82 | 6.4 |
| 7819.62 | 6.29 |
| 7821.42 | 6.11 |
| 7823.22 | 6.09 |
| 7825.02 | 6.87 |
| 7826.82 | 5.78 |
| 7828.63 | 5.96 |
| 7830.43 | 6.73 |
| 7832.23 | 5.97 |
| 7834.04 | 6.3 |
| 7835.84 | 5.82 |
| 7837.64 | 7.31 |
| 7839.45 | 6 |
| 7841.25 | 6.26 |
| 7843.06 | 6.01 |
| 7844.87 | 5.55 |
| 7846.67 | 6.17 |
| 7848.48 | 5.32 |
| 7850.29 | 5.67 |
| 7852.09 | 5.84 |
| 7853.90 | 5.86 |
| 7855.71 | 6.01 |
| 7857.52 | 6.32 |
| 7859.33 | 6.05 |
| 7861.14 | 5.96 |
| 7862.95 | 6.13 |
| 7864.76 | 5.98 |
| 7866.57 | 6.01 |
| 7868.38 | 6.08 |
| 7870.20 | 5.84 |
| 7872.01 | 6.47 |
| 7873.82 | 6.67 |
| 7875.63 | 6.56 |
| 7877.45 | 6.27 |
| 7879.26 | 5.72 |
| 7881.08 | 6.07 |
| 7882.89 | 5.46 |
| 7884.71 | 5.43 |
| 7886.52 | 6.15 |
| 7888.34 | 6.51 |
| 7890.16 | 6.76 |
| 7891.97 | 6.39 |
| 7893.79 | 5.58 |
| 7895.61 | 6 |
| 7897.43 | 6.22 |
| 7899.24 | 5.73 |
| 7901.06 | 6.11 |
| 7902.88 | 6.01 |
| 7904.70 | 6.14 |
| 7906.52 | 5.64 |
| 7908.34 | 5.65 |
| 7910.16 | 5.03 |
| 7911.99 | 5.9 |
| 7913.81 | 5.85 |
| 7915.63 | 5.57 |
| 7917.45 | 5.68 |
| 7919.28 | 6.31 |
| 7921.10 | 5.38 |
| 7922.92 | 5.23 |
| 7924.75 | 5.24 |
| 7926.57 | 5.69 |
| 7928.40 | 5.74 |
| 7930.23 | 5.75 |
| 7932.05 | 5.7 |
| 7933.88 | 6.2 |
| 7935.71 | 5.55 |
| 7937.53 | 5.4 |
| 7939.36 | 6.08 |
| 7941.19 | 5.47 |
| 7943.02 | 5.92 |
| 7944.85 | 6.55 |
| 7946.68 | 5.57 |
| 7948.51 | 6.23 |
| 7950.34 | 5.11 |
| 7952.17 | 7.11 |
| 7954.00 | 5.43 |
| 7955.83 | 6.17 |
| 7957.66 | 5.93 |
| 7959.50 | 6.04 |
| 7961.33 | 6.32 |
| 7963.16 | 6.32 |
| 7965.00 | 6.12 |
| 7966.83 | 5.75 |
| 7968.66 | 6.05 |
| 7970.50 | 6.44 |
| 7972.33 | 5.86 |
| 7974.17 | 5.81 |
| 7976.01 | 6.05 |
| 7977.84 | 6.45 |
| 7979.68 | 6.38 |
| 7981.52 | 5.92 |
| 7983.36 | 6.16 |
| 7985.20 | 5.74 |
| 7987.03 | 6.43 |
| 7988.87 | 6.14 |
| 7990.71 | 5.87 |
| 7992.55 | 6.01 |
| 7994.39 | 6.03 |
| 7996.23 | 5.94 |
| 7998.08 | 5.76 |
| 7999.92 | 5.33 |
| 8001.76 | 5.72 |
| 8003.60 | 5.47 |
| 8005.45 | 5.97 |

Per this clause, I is 0.01 mag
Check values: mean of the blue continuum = 6.28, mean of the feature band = 6.07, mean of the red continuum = 5.94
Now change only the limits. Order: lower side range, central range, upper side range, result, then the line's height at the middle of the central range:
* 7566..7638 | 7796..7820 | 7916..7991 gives -0.06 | 6.08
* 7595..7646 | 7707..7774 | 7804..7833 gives 0.02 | 6.23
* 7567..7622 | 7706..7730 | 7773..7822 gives 0.04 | 6.29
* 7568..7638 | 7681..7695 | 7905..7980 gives 0.04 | 6.18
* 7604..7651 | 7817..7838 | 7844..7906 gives -0.04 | 6.04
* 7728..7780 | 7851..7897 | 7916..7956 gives -0.03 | 5.91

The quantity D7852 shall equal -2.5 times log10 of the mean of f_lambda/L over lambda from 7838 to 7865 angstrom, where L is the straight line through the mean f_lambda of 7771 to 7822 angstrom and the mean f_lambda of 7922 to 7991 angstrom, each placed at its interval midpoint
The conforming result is 0.04 mag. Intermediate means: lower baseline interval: 6.28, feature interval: 5.97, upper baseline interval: 5.95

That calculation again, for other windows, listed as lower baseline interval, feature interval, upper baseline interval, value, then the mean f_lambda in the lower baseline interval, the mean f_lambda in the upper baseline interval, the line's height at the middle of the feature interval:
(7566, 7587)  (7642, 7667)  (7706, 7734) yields 0.07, 6.81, 6.06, 6.4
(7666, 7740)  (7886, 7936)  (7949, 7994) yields 0.04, 6.04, 6.07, 6.06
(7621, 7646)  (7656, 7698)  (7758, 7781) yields 0.07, 6.26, 6.23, 6.25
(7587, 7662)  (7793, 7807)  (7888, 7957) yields -0.06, 6.09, 5.85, 5.95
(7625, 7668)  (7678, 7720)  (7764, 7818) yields 0.03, 6.09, 6.27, 6.15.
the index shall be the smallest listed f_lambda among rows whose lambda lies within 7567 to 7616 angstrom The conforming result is 5.21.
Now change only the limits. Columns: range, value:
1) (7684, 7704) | 5.48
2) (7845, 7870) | 5.32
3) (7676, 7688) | 5.47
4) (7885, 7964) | 5.03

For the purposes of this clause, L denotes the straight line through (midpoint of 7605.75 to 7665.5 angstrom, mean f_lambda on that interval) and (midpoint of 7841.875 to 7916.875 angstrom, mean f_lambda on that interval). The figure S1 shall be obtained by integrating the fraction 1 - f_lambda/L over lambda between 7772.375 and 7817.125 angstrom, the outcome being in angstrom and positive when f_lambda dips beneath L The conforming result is -2.14 angstrom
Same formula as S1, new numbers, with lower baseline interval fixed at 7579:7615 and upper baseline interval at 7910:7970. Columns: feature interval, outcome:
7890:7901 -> -0.4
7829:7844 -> -0.9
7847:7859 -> 0.1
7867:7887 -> -0.6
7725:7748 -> -0.4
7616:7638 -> -0.3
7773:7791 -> -0.5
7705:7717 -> 0.1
